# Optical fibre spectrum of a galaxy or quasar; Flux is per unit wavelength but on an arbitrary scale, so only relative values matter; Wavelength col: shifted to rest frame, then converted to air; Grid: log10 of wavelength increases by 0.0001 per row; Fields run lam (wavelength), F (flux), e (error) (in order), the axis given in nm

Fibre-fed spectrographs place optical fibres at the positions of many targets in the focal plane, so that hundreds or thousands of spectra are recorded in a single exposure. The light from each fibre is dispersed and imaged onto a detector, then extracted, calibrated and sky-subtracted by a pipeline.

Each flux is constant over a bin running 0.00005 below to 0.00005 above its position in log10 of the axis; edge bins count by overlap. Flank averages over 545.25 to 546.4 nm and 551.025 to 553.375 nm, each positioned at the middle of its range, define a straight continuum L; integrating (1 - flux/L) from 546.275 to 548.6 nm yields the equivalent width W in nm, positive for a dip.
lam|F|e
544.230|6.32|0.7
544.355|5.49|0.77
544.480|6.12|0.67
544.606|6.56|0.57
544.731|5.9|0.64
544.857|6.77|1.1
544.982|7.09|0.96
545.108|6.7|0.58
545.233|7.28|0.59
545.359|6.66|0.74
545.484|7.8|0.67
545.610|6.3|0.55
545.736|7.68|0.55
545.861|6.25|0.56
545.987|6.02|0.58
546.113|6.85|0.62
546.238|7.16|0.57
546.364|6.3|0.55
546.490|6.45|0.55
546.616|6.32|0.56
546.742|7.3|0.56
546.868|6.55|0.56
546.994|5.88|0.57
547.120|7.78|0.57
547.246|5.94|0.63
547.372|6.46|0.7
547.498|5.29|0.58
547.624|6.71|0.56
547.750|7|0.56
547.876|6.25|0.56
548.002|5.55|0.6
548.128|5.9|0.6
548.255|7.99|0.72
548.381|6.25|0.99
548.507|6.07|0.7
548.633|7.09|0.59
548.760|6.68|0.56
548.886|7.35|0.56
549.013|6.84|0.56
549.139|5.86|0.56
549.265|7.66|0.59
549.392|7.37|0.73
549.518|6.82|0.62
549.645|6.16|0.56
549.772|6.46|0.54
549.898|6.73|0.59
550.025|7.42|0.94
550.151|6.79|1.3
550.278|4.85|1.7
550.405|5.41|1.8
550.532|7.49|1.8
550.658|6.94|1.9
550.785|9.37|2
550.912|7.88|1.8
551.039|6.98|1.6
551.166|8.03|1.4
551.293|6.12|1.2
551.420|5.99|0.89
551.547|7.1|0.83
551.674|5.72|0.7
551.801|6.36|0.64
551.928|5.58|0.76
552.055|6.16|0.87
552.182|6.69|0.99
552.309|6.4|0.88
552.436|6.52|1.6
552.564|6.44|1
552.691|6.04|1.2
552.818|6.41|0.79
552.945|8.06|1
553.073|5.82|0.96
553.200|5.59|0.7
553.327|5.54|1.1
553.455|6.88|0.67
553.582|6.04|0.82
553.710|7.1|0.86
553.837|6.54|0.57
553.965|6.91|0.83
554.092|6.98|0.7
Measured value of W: 0.09 nm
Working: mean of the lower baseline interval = 6.81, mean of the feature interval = 6.46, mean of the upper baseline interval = 6.39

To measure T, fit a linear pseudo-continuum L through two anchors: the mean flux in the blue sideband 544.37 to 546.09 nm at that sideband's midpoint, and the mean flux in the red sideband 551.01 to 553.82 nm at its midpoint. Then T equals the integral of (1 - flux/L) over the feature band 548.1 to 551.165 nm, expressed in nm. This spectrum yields -0.17 nm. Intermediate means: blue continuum 6.67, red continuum 6.43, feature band 6.88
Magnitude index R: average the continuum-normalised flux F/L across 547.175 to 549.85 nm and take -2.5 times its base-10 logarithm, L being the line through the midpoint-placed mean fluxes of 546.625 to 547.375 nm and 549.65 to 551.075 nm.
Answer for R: 0.03 mag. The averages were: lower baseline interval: 6.64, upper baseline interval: 6.91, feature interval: 6.56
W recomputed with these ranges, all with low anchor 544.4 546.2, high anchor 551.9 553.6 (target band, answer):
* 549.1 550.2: -0.059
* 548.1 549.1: -0.037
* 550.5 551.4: -0.148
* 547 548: 0.030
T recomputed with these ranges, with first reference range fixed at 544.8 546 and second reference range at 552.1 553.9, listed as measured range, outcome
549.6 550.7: 0.023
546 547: 0.031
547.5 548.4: 0.038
